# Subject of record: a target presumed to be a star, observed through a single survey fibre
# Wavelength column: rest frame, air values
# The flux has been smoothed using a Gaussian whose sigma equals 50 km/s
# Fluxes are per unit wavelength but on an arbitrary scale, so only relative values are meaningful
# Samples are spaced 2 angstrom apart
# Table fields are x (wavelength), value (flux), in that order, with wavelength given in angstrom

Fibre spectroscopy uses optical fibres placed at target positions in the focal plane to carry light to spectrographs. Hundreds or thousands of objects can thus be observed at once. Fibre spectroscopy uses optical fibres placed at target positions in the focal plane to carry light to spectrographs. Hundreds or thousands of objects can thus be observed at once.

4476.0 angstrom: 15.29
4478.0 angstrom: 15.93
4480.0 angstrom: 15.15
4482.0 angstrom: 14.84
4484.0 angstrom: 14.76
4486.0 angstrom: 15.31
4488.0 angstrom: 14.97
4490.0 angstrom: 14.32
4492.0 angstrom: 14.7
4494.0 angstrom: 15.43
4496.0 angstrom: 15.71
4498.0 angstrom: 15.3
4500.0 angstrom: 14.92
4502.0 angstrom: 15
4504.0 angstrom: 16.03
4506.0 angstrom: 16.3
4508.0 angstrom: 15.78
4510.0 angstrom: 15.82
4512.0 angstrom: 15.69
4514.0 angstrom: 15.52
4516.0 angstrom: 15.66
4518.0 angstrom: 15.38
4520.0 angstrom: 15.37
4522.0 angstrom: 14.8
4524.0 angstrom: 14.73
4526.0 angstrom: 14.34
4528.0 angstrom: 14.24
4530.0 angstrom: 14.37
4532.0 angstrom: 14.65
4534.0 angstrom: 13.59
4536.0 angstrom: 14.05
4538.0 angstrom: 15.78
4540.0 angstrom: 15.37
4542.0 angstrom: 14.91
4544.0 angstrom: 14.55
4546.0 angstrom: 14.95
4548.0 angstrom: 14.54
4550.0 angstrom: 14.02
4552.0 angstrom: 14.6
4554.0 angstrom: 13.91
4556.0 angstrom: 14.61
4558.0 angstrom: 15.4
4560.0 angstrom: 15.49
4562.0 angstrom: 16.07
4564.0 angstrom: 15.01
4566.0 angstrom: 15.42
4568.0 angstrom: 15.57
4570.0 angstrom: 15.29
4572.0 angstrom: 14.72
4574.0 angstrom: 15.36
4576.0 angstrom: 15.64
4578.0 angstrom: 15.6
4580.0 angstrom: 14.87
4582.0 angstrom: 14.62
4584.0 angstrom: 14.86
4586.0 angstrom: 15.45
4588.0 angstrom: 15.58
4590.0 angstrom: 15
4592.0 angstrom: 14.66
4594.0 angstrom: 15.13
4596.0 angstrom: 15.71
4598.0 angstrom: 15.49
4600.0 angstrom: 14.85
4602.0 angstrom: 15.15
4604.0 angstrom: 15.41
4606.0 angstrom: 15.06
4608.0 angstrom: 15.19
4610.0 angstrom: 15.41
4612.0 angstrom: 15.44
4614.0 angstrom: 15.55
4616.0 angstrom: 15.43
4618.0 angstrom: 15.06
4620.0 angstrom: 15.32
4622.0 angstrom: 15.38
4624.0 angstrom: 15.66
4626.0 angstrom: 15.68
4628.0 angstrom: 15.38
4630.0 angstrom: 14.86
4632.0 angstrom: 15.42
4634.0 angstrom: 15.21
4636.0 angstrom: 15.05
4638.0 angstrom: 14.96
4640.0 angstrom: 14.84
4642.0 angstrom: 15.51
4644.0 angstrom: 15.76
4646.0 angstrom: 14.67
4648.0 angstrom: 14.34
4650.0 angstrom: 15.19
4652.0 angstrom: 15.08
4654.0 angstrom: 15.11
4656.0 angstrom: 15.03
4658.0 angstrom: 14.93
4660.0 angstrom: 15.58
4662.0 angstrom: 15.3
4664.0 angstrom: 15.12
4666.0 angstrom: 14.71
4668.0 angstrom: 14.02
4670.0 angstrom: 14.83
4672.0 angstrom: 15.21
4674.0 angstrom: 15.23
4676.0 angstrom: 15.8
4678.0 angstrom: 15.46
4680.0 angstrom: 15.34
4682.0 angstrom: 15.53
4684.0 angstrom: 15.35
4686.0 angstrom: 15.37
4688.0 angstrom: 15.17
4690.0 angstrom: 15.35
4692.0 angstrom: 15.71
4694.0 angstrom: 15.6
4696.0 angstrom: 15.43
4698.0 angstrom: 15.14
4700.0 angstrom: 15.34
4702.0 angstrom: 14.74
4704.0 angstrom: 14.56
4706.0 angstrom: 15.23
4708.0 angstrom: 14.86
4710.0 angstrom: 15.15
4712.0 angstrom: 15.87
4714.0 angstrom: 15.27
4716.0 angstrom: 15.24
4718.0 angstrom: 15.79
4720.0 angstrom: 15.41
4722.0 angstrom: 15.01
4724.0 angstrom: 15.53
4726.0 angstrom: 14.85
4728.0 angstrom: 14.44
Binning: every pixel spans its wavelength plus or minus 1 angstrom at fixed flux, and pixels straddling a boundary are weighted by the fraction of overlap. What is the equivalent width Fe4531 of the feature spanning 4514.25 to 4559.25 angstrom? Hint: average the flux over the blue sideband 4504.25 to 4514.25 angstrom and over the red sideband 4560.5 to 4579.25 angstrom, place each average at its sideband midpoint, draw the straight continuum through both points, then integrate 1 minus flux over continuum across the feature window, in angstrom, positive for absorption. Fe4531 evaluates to 2.6 angstrom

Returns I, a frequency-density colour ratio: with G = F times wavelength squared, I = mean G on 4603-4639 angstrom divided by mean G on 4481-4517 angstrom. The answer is 1.05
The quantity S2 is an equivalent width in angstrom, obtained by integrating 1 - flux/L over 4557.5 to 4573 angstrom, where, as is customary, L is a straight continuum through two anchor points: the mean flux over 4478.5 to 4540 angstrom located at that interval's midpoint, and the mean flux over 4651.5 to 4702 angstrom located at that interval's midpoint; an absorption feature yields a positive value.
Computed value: -0.2 angstrom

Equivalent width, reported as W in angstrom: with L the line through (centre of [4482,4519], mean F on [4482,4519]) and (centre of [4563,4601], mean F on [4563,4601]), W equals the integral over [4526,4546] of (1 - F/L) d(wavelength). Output 0.9 angstrom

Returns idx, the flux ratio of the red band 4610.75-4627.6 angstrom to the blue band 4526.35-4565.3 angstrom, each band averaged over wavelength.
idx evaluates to 1.05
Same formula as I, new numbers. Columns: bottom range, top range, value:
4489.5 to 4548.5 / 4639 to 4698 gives 1.08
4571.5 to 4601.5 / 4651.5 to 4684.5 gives 1.03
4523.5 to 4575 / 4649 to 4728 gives 1.09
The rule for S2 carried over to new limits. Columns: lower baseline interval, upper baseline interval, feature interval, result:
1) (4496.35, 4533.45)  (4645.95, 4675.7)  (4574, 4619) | -0.5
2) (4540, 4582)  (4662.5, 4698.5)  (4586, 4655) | -0.4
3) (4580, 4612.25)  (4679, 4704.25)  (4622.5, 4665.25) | 0.2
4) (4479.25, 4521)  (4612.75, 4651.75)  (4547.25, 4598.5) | 0.6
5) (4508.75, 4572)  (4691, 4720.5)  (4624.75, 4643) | -0.1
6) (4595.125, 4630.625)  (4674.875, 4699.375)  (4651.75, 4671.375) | 0.5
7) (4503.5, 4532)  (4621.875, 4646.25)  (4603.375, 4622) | -0.1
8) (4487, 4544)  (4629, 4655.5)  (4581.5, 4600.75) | -0.1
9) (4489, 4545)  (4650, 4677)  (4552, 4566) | 0.0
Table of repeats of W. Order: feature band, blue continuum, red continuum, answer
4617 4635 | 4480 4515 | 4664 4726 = -0.1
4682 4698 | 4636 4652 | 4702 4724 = -0.3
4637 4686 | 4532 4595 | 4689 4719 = 0.2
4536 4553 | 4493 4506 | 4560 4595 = 0.6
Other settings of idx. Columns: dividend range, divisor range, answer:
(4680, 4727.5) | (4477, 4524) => 1.00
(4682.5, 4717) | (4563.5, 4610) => 1.00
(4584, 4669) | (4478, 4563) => 1.01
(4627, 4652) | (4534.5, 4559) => 1.03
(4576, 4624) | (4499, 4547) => 1.01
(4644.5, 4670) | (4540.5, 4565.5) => 1.01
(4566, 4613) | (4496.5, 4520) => 0.98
